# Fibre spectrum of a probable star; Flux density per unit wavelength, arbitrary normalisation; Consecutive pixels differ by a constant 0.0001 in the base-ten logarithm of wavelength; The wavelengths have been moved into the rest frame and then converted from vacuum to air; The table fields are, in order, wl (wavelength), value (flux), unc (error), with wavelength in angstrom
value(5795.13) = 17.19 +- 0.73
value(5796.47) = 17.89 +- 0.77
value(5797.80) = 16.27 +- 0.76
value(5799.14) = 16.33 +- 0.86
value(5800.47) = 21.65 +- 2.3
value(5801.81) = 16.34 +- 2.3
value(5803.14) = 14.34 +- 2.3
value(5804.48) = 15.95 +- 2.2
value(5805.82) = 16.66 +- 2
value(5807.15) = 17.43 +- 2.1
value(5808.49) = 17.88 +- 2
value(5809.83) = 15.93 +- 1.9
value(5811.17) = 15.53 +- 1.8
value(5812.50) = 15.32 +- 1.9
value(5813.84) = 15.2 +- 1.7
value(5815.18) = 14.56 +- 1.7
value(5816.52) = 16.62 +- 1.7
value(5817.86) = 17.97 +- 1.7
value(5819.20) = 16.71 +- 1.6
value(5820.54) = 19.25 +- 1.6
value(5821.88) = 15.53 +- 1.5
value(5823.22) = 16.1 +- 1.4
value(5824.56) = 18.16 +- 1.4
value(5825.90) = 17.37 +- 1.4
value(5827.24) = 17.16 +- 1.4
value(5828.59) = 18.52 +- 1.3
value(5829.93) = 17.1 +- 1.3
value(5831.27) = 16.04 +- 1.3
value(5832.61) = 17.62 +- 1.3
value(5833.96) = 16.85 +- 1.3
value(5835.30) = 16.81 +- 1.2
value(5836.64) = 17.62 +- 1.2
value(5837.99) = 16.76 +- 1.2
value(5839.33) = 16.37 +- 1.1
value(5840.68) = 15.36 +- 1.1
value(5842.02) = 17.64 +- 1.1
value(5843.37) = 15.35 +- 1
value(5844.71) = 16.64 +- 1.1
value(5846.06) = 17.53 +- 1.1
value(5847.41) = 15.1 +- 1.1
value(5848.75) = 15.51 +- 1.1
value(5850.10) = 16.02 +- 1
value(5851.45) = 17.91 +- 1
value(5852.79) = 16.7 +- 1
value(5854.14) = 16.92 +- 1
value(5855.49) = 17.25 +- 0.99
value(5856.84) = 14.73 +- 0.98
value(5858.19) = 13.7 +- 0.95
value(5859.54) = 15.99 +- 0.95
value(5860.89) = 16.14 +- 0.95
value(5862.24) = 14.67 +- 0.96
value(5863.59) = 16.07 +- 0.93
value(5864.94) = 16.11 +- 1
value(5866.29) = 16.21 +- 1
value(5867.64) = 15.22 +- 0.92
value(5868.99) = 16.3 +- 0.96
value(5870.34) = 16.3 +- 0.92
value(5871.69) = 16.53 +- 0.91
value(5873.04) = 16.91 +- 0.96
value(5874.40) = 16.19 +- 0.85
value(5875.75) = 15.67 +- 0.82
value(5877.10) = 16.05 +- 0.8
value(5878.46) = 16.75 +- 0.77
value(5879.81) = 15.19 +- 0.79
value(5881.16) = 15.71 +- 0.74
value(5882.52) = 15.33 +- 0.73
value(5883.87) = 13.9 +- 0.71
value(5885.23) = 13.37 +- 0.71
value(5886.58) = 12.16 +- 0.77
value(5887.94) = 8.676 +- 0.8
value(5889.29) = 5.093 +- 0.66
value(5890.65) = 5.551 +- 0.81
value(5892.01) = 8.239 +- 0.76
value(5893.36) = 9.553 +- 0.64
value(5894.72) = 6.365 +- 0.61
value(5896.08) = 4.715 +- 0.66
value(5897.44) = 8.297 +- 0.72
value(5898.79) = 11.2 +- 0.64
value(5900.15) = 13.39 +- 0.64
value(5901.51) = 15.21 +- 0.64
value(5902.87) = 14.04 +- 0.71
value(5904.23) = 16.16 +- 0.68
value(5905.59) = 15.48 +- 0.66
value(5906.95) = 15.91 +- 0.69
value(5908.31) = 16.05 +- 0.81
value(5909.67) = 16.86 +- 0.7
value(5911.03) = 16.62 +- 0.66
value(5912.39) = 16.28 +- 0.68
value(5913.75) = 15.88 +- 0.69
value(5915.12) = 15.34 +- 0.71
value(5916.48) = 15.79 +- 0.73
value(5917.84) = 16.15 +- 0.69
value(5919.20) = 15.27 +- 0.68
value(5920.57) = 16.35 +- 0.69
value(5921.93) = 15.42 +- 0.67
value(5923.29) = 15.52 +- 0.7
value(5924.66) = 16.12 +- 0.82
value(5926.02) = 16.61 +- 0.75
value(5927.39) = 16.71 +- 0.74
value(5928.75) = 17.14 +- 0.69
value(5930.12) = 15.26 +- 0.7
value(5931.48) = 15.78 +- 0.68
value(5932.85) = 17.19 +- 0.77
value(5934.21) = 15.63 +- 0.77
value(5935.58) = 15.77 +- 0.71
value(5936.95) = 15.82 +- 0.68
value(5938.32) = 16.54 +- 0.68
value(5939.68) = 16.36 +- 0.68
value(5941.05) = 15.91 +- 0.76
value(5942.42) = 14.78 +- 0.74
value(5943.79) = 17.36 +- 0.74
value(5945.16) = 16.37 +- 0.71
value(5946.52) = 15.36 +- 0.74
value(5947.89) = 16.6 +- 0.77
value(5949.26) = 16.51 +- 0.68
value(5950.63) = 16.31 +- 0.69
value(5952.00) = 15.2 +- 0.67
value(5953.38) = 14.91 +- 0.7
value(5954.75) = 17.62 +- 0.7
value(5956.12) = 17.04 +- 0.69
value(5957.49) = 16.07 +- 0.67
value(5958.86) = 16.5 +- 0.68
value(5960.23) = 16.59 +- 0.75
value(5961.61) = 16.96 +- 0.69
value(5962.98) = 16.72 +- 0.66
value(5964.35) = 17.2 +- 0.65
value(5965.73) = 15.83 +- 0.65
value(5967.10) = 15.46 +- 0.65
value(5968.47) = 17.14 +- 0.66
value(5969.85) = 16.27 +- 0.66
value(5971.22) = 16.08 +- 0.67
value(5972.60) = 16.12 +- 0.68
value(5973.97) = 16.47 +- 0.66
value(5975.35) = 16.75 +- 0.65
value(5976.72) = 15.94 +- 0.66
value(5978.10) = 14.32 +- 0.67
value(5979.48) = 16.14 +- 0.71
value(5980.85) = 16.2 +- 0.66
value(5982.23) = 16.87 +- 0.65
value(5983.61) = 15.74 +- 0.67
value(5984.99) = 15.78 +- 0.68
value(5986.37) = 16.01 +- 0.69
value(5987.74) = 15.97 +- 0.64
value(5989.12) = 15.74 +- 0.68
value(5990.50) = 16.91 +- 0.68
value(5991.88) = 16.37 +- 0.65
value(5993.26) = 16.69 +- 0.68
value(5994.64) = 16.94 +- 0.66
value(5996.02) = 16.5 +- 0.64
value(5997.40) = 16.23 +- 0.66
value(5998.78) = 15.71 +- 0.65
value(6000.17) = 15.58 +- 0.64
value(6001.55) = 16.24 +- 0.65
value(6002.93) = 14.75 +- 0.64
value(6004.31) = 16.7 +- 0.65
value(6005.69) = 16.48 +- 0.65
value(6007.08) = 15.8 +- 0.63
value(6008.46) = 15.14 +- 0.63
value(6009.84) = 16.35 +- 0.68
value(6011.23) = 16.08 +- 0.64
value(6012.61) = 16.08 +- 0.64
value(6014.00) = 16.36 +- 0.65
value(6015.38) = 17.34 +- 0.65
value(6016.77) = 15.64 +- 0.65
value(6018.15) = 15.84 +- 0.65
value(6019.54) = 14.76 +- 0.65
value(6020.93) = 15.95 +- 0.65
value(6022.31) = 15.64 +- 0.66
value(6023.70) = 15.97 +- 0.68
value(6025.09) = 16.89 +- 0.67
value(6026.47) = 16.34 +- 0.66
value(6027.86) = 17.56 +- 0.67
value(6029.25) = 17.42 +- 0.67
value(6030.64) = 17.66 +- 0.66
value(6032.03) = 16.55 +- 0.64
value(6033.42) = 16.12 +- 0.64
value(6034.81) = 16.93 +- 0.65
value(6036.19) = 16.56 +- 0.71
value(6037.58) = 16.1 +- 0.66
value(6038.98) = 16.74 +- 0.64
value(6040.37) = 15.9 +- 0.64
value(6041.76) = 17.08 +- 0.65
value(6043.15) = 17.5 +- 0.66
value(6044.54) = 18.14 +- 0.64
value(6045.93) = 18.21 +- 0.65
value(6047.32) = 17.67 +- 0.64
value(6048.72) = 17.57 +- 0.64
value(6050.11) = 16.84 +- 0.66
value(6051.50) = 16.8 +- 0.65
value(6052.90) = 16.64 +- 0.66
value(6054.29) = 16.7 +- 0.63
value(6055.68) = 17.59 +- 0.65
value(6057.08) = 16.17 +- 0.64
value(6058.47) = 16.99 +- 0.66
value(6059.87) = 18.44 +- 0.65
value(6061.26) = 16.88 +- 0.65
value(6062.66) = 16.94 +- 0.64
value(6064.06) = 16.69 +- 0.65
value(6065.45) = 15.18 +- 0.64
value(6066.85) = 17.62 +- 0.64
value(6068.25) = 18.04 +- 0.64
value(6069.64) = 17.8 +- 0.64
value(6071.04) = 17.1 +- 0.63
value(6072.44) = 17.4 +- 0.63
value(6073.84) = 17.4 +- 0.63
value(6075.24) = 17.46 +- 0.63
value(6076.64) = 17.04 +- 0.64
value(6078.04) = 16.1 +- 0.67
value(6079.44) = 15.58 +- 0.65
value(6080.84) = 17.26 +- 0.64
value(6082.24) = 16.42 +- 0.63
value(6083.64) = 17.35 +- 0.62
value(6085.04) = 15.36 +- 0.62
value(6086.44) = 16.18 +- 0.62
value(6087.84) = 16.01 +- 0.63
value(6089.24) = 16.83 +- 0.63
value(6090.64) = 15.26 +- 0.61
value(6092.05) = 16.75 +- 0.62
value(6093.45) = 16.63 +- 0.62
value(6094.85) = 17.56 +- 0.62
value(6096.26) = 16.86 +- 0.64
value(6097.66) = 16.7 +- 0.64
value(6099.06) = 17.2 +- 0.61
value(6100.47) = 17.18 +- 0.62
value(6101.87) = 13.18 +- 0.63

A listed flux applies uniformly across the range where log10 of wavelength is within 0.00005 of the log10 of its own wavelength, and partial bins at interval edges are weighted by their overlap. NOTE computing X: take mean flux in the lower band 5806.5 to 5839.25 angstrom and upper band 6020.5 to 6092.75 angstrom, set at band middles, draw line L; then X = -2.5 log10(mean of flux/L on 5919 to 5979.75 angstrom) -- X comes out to 0.04 mag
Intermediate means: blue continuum 16.8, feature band 16.2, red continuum 16.8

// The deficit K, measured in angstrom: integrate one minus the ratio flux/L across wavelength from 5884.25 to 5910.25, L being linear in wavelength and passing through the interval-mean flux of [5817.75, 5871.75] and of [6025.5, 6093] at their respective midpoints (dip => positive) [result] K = 8.2 angstrom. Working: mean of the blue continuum 16.5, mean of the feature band 11.4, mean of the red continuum 16.9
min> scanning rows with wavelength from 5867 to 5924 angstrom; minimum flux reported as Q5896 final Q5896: 4.715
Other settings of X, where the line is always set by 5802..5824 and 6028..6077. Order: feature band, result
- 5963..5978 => 0.04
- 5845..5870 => 0.03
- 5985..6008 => 0.05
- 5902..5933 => 0.05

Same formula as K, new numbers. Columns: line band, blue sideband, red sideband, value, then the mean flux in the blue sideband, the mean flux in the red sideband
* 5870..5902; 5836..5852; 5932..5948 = 7.9 angstrom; 16.5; 16.1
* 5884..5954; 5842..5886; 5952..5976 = 8.2 angstrom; 15.9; 16.4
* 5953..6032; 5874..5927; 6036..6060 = -2.5 angstrom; 13.7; 17.1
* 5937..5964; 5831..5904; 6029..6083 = -1.2 angstrom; 14.5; 17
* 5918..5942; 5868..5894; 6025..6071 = -2.7 angstrom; 13.4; 17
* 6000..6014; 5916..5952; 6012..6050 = 0.5 angstrom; 16.1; 16.7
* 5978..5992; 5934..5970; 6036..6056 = 0.4 angstrom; 16.3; 17.1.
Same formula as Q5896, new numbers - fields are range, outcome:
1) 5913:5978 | 14.78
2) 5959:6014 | 14.32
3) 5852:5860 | 13.7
